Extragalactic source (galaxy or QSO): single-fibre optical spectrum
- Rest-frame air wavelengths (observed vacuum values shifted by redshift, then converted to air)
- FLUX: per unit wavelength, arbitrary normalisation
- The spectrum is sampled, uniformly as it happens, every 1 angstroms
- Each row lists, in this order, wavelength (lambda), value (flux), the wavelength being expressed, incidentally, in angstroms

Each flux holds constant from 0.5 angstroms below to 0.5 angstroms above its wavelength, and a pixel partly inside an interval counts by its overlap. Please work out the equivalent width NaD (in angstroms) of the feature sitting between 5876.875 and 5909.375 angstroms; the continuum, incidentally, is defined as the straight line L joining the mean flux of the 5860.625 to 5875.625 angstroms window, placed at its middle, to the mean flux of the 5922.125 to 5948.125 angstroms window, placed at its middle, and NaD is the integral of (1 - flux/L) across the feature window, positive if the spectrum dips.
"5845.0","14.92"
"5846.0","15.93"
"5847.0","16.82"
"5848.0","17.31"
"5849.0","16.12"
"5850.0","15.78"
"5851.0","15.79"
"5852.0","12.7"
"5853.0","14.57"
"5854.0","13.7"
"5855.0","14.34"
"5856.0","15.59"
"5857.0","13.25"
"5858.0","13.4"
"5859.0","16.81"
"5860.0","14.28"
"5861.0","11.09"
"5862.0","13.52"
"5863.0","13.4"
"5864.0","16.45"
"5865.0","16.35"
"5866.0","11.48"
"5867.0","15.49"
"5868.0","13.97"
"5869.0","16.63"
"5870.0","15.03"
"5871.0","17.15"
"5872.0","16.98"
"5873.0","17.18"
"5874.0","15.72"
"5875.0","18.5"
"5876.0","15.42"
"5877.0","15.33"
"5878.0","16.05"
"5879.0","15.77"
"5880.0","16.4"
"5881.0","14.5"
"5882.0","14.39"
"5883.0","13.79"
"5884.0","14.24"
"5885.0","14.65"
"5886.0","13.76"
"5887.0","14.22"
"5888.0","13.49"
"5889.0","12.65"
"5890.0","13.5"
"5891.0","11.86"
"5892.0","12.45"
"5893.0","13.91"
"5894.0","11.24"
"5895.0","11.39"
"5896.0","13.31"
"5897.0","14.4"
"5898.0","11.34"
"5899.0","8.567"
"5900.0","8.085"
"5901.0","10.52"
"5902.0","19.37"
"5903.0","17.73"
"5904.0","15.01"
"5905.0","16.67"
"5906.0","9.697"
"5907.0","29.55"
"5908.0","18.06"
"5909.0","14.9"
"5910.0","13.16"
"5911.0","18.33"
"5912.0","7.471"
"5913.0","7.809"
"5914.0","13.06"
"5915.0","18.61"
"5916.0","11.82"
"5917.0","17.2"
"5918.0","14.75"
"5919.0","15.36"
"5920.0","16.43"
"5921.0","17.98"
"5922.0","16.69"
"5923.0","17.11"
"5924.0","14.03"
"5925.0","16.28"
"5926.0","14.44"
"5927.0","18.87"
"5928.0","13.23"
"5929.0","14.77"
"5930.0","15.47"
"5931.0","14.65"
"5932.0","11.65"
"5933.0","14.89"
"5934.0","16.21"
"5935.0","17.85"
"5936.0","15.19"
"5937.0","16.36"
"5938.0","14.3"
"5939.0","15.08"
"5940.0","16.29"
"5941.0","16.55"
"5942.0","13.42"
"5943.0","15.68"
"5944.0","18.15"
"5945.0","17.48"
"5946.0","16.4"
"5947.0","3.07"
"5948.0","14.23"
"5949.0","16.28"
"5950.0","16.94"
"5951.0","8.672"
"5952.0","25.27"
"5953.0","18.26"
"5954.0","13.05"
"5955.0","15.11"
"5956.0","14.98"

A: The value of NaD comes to 2.07 angstroms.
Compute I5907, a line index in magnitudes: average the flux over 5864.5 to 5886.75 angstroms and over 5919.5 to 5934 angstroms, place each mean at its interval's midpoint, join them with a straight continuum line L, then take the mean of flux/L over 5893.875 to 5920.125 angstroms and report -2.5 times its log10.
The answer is 0.09 mag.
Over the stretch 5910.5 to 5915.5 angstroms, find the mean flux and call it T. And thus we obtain 13.1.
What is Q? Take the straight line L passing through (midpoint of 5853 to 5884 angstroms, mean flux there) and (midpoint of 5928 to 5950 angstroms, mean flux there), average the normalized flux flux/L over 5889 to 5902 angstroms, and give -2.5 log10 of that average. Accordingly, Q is 0.24 mag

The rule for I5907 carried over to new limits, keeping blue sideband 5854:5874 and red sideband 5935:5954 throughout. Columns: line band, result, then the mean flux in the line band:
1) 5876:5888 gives 0.01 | 14.8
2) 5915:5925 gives -0.04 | 15.9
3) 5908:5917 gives 0.12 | 13.6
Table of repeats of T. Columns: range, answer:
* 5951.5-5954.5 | 18.9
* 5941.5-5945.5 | 16.2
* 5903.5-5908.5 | 17.8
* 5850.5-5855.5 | 14.2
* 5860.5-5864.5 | 13.6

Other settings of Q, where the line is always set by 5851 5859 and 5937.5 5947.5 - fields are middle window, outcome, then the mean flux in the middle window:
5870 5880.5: -0.146 mag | 16.4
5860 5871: -0.014 mag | 14.5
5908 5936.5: -0.033 mag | 15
